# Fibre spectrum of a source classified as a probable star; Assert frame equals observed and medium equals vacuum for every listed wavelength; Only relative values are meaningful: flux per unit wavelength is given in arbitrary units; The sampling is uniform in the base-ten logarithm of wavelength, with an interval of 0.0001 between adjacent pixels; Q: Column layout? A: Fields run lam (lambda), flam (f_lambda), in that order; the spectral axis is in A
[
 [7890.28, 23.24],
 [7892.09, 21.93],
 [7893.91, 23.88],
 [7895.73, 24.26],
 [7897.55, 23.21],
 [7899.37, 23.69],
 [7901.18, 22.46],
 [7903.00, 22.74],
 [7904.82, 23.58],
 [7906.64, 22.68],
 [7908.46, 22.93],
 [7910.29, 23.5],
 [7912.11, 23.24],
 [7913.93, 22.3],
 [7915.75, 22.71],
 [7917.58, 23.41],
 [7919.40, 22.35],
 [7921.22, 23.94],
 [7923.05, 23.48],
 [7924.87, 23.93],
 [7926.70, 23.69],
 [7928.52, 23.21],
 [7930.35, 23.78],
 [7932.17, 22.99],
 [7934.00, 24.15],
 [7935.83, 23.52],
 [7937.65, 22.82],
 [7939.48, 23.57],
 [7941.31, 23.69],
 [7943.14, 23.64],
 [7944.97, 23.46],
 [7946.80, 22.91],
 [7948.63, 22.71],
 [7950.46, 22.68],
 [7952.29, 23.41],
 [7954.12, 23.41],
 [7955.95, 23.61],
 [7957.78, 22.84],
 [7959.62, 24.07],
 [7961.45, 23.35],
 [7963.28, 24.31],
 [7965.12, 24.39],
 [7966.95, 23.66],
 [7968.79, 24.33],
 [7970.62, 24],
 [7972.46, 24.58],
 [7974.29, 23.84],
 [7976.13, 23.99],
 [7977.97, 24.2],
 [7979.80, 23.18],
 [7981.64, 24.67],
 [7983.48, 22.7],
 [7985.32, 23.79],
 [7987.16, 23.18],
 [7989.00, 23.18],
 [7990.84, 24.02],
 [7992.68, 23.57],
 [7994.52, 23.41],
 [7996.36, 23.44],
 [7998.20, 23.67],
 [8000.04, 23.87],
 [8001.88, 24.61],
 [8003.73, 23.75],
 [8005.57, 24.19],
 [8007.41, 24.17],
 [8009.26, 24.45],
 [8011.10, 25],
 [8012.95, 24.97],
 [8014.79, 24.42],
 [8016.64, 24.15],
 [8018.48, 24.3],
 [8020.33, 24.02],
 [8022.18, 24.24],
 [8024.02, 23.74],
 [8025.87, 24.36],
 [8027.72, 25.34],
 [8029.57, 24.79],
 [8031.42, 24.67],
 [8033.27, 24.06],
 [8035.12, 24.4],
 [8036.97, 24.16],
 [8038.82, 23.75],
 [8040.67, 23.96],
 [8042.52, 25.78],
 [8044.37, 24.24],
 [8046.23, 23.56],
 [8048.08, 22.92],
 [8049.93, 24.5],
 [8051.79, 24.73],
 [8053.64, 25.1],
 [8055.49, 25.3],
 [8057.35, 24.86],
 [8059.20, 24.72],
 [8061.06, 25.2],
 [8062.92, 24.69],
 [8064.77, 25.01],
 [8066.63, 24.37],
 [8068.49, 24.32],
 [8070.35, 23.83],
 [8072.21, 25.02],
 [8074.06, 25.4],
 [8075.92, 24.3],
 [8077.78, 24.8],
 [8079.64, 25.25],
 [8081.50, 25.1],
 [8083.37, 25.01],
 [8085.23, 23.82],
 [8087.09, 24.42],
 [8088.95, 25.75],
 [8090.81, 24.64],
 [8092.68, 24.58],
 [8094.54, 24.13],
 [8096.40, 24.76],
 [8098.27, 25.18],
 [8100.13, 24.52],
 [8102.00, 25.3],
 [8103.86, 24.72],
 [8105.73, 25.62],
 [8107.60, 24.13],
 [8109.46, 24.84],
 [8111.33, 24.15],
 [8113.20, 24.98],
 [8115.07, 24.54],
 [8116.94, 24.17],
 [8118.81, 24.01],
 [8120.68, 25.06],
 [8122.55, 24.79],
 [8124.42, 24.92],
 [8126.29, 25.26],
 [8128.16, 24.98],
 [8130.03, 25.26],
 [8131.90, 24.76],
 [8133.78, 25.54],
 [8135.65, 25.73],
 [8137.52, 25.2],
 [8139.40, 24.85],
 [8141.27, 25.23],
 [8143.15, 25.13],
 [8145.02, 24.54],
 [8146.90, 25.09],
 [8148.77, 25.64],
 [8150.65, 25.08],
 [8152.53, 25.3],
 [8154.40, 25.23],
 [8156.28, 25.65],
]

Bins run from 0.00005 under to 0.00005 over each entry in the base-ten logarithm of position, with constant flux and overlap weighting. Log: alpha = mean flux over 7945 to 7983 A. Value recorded 23.7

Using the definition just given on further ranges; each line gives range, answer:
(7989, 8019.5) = 24.1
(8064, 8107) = 24.8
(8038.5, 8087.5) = 24.6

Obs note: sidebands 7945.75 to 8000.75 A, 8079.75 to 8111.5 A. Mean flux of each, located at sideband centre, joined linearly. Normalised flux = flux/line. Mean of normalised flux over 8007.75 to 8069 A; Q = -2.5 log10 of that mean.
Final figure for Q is -0.011 mag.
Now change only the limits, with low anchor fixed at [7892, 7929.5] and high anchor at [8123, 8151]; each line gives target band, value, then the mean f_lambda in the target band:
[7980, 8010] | 0.008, 23.8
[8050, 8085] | -0.011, 24.8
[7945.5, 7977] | 0.000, 23.7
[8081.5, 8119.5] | 0.007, 24.7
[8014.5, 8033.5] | -0.009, 24.4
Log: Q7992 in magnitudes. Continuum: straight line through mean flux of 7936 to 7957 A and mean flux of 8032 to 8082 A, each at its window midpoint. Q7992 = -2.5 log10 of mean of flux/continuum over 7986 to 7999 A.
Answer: 0.01 mag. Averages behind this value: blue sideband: 23.3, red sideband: 24.6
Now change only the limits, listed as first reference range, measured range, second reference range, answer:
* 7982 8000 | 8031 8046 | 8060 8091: -0.01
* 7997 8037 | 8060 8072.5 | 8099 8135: 0.00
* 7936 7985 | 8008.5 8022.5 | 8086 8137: -0.02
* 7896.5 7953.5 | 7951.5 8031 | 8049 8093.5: 0.00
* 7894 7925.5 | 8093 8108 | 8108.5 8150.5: 0.00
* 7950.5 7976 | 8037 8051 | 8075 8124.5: 0.01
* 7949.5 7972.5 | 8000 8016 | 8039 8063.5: -0.01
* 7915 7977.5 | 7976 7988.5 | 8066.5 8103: 0.01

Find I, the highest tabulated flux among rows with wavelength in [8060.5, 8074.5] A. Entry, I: 25.4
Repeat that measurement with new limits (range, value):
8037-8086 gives 25.78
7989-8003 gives 24.61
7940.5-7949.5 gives 23.69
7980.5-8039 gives 25.34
